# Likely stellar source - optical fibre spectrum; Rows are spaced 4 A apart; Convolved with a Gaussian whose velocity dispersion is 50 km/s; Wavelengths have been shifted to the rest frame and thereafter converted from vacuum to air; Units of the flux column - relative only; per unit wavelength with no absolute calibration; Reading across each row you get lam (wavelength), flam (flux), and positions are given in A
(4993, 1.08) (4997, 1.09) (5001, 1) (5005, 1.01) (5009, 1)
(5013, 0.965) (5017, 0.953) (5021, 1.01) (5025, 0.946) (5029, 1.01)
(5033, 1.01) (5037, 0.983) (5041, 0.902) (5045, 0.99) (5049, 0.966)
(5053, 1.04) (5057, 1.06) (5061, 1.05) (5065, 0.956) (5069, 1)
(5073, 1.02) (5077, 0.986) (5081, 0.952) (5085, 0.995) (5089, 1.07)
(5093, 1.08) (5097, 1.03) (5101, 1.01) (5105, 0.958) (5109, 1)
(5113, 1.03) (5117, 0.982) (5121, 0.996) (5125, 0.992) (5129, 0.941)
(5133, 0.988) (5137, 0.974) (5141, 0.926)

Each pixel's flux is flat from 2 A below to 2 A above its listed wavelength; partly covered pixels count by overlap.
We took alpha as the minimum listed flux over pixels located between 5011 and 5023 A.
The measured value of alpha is 0.953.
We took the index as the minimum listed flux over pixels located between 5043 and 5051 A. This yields 0.966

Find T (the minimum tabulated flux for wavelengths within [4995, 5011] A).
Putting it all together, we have 1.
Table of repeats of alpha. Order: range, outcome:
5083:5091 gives 0.995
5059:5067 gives 0.956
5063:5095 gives 0.952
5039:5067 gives 0.902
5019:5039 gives 0.946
